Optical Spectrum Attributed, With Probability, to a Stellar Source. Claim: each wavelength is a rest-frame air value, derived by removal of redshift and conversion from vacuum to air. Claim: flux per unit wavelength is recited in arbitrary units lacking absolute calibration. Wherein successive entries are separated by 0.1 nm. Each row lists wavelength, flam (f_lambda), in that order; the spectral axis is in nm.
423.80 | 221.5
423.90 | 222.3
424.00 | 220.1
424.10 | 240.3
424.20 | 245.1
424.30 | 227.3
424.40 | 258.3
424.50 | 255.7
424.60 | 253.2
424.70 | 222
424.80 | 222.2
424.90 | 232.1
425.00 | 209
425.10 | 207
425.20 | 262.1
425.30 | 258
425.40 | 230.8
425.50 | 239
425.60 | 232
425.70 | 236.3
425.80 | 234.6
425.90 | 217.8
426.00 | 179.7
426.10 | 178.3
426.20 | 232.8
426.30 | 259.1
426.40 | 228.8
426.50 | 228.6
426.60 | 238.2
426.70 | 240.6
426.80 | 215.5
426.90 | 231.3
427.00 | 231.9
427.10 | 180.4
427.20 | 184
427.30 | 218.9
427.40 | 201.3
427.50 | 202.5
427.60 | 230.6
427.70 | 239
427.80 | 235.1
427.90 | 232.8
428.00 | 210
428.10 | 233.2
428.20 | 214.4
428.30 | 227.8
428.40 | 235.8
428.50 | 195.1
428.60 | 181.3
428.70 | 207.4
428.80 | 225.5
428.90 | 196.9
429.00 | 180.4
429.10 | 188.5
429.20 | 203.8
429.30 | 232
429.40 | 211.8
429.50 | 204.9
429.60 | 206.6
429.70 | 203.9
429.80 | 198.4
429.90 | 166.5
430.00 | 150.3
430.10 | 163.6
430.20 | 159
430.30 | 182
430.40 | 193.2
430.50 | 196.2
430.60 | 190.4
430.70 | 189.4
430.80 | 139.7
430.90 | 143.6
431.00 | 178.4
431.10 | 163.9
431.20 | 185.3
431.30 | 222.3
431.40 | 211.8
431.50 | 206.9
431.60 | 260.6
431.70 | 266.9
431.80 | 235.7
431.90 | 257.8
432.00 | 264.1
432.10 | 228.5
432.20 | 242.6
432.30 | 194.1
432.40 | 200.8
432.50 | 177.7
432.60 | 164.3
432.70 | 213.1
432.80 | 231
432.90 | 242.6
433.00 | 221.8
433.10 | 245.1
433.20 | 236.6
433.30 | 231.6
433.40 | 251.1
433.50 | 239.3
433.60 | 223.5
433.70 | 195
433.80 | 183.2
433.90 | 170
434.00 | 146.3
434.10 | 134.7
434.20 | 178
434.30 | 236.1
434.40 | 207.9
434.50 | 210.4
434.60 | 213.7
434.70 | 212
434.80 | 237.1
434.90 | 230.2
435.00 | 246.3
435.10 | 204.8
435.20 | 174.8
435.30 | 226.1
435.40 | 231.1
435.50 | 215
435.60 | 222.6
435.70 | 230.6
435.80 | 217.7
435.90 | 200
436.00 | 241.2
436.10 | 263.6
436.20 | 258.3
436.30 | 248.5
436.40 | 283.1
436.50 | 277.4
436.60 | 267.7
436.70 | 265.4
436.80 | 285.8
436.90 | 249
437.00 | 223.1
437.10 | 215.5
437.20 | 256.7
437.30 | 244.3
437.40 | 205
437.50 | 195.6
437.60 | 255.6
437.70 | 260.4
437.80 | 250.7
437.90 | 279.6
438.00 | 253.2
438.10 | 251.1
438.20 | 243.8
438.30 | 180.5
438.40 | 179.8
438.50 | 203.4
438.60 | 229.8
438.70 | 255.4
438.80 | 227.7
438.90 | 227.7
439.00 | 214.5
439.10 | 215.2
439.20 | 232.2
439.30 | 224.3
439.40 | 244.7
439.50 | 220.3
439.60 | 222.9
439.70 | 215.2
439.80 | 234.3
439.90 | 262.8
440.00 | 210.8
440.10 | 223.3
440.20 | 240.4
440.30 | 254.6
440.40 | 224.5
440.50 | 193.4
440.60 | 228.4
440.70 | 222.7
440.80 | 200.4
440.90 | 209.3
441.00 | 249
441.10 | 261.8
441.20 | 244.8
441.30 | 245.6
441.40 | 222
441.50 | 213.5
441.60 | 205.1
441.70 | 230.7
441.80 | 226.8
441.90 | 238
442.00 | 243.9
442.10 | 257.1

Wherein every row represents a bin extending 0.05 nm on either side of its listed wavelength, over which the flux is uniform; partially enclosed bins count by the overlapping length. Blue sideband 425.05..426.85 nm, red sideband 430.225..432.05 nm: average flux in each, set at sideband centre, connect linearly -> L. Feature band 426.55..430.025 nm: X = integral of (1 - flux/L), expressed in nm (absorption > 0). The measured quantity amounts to 0.12 nm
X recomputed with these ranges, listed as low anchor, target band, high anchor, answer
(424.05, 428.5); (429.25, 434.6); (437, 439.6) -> 0.58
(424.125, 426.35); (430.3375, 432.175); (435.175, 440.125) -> 0.20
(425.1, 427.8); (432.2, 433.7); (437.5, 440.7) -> 0.05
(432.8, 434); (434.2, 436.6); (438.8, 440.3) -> -0.08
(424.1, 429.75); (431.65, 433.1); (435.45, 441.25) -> 0.02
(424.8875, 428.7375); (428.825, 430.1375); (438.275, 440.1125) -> 0.17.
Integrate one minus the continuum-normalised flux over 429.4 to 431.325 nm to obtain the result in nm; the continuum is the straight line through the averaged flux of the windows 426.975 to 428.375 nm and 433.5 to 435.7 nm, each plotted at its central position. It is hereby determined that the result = 0.29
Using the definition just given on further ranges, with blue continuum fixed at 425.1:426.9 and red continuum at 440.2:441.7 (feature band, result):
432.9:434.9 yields 0.16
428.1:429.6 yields 0.14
